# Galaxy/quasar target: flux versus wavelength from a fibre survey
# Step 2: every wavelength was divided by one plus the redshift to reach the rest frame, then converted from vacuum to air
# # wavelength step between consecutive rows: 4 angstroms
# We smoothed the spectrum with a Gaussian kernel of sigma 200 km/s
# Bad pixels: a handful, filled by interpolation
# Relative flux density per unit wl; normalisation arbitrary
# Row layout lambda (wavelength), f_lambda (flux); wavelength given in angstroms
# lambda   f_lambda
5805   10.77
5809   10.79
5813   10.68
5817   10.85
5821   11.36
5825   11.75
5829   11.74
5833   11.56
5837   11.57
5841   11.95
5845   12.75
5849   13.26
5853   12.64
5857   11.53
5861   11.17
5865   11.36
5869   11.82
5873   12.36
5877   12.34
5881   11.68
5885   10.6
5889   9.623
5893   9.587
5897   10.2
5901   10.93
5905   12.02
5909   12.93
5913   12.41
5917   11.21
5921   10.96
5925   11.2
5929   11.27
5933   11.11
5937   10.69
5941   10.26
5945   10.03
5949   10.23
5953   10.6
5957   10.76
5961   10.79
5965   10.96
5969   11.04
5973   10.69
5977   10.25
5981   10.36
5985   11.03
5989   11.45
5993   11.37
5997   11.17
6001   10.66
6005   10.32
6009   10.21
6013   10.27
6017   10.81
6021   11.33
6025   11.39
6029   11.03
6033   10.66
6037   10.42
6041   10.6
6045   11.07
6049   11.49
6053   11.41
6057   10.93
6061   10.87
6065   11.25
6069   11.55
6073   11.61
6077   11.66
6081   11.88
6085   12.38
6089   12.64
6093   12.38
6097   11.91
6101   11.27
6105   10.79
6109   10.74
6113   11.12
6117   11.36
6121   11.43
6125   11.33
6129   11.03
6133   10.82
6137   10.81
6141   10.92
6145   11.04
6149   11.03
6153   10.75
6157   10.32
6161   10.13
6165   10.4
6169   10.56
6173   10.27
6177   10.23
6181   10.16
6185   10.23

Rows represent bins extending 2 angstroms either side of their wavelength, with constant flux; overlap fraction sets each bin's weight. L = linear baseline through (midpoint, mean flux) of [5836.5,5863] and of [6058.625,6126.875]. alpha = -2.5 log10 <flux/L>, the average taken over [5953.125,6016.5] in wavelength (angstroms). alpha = 0.102 mag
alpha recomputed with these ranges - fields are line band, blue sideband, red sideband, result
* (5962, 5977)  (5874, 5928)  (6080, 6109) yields 0.06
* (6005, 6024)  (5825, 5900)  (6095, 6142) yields 0.06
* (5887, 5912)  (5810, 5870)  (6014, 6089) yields 0.06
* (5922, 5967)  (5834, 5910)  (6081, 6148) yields 0.08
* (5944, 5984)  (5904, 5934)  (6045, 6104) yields 0.10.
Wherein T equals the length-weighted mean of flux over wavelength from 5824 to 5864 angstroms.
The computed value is 12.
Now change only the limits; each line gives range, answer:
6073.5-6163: 11.3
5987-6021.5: 10.8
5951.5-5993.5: 10.8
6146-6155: 10.9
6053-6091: 11.6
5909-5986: 10.9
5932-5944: 10.6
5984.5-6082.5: 11.1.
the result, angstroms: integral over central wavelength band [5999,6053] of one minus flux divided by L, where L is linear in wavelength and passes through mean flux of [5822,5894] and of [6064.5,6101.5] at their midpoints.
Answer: 4.7 angstroms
